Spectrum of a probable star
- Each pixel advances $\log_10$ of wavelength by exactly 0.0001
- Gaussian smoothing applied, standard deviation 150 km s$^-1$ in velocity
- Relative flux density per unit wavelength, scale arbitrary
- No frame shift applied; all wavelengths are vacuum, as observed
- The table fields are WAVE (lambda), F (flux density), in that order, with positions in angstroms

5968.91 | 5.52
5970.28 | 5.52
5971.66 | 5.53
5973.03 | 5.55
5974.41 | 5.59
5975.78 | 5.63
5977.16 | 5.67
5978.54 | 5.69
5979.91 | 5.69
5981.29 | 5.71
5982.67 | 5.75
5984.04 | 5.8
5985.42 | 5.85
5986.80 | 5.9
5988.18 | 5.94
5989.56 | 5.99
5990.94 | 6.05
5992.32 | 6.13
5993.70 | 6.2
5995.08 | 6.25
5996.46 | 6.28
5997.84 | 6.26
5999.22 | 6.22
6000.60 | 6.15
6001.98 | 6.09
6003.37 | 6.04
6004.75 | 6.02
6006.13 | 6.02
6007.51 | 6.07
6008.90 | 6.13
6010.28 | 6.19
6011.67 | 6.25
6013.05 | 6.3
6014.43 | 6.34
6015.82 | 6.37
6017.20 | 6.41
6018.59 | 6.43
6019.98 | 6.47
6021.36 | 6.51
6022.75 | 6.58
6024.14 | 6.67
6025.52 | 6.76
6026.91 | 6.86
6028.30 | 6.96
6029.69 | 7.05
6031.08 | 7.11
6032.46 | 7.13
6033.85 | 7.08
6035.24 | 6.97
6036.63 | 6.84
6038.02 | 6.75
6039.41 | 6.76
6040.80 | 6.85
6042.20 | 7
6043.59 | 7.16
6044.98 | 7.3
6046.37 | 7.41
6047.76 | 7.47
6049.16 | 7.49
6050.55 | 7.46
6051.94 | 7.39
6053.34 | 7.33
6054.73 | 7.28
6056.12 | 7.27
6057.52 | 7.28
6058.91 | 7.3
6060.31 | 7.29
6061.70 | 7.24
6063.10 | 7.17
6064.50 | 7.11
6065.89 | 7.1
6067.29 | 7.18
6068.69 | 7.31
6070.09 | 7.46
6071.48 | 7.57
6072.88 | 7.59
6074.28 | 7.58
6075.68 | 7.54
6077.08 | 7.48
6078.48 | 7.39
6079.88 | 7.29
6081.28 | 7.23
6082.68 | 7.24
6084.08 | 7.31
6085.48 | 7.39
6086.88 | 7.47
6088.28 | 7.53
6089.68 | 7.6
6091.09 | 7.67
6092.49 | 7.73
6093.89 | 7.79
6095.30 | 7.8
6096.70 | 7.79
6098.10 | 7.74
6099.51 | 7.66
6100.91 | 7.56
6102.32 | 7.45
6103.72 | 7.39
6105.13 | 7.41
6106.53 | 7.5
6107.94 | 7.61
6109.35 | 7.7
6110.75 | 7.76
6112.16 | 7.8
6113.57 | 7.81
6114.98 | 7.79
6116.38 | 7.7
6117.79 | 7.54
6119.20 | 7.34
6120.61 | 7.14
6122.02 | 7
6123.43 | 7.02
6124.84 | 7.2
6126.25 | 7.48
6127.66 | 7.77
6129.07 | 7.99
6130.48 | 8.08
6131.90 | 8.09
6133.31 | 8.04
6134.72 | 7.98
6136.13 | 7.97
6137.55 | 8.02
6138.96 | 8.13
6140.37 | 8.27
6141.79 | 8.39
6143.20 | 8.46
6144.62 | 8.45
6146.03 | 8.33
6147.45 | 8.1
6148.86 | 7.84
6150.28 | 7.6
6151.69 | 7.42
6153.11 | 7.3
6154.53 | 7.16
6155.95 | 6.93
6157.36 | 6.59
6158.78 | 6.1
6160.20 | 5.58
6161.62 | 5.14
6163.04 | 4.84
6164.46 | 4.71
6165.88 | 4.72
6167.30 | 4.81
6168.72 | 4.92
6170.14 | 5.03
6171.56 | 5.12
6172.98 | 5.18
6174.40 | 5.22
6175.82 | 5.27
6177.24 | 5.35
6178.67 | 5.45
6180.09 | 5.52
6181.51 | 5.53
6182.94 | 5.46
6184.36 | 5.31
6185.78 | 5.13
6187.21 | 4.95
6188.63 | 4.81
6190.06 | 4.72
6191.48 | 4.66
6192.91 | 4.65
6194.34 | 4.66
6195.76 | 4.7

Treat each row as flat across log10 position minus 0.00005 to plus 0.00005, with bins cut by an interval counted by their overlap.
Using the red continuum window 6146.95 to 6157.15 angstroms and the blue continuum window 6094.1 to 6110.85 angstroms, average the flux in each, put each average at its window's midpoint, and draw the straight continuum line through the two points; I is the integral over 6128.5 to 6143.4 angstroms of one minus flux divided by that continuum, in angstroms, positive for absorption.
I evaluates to -1.3 angstroms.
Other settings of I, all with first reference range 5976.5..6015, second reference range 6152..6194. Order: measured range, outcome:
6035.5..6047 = -2.2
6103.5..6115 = -4.1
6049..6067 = -4.5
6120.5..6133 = -4.5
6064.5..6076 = -3.2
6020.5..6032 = -1.7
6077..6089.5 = -3.6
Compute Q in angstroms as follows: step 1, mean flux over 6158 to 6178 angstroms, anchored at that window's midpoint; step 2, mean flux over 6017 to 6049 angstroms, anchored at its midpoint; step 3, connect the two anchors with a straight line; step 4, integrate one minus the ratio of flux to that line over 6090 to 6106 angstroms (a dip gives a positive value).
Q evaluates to -4.2 angstroms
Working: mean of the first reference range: 6.91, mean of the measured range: 7.63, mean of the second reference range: 5.15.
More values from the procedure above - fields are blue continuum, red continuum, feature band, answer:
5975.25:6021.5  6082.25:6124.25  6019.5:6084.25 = -3.22 angstroms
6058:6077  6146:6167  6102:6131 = -2.90 angstroms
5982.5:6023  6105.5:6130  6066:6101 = -1.84 angstroms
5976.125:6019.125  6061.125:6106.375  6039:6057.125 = -0.97 angstroms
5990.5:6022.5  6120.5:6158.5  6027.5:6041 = -0.85 angstroms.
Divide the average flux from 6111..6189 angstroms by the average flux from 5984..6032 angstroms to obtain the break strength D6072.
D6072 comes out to 1.06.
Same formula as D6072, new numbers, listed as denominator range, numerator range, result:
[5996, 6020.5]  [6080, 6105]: 1.21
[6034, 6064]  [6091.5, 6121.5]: 1.06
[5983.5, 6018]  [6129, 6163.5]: 1.22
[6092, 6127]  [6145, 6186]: 0.79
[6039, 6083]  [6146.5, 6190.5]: 0.79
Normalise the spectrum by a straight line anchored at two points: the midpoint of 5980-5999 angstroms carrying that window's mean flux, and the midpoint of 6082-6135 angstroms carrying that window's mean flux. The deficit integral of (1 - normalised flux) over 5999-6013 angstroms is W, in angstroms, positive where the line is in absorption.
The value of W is 0.2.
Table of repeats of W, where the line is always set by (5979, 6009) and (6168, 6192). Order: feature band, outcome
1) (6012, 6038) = -3.68 angstroms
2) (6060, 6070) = -2.67 angstroms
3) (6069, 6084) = -4.76 angstroms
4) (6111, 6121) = -3.95 angstroms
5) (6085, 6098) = -4.86 angstroms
